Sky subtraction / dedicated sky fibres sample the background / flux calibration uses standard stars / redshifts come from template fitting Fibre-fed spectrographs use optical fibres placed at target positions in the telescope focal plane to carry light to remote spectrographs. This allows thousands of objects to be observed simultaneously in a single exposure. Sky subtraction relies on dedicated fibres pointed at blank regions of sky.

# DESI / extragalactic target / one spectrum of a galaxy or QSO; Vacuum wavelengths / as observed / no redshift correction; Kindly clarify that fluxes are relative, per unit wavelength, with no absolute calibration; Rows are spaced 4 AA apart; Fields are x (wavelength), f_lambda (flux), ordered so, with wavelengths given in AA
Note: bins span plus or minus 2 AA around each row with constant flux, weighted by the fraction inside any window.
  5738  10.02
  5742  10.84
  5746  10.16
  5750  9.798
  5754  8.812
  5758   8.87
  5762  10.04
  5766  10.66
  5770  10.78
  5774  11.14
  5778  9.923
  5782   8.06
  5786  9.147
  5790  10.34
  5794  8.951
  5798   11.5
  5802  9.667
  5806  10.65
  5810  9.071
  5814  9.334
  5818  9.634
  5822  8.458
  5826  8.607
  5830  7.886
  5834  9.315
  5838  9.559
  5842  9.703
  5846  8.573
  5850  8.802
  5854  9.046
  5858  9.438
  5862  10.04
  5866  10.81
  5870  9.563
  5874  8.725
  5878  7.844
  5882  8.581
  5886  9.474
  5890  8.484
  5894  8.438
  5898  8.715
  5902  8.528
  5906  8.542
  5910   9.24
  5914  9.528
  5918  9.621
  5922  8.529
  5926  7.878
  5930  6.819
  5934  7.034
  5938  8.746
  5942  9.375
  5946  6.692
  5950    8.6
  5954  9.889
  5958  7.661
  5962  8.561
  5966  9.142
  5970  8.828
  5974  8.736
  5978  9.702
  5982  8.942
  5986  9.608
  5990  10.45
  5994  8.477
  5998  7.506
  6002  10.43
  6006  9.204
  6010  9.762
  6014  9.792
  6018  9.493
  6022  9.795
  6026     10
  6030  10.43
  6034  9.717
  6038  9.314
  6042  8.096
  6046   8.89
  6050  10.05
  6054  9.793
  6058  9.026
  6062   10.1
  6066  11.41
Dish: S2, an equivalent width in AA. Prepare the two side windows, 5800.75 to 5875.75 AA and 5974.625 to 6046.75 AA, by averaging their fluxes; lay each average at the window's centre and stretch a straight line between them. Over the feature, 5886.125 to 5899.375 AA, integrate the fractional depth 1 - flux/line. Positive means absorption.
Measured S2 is 1.0 AA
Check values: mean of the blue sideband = 9.31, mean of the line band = 8.67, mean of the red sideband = 9.42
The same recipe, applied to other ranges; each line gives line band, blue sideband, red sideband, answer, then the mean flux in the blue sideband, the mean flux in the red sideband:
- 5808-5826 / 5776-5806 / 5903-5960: 0.79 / 9.72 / 8.44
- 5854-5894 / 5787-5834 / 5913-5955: -1.23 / 9.45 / 8.37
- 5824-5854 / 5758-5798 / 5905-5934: 1.20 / 9.92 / 8.49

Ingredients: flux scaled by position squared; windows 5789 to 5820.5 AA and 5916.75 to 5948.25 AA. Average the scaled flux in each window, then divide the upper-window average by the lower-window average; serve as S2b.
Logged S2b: 0.9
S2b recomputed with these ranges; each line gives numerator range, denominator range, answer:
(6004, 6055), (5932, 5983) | 1.14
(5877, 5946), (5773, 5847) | 0.93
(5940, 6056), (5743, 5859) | 1.03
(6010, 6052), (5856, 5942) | 1.14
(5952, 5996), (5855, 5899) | 1.03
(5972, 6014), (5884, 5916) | 1.08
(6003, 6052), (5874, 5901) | 1.17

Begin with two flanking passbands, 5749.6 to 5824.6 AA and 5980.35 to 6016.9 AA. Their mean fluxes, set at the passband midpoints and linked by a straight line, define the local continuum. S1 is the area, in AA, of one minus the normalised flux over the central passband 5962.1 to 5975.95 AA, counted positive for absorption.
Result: 0.8 AA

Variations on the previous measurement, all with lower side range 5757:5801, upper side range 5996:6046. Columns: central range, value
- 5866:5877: 0.5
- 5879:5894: 1.6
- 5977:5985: 0.2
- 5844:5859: 1.3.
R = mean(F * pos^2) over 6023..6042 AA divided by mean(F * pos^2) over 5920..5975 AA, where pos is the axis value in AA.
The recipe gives 1.20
